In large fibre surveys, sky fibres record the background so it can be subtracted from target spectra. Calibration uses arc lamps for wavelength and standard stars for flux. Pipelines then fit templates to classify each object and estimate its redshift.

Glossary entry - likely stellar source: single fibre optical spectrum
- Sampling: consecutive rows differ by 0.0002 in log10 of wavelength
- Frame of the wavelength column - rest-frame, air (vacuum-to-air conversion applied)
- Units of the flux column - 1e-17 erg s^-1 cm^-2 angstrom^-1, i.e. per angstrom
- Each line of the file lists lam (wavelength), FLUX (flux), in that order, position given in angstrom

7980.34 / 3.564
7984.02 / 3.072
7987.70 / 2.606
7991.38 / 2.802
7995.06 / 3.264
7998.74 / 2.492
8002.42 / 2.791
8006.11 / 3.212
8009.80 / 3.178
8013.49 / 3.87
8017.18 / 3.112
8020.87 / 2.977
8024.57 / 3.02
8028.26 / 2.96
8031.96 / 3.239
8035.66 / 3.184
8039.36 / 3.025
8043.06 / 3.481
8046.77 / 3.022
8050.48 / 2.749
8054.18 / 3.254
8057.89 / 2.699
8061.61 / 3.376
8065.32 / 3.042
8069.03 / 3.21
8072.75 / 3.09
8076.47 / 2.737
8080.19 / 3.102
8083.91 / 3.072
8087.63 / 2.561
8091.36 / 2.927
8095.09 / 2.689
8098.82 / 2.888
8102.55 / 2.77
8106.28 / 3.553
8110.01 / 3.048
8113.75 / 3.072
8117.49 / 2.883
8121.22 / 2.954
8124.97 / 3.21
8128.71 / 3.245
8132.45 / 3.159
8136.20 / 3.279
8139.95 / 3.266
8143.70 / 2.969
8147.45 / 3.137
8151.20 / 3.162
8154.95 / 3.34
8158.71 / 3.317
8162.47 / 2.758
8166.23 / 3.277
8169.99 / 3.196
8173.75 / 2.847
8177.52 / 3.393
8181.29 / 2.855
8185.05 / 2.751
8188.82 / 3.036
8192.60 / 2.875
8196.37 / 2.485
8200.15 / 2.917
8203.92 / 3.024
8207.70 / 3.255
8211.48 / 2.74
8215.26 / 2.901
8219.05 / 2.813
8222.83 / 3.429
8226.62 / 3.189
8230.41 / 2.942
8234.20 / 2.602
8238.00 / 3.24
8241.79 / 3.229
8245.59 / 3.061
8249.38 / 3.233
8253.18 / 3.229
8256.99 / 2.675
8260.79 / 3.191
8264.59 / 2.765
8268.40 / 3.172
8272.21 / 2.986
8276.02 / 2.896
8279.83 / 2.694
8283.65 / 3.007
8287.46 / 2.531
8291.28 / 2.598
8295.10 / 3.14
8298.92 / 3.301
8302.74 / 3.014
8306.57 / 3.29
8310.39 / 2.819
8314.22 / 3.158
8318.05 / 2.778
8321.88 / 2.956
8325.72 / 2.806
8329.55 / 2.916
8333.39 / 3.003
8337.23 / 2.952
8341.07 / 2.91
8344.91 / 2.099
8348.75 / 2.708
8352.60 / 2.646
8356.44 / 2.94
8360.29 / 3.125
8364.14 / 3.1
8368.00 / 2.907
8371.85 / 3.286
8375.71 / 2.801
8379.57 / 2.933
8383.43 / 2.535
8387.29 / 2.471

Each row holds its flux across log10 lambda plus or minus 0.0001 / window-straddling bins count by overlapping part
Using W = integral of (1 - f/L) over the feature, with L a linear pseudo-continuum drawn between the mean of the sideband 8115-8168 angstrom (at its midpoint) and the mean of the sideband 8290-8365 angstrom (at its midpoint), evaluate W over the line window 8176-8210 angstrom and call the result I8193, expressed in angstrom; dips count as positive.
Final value 1.4 angstrom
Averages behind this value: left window 3.14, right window 2.91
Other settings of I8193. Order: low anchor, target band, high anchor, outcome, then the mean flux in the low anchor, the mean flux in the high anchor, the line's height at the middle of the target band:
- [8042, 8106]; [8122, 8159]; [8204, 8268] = -2.3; 2.99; 3.03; 3.01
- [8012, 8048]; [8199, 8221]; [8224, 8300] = 0.6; 3.19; 2.98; 3.03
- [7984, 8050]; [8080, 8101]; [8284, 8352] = 1.2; 3.07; 2.88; 3.02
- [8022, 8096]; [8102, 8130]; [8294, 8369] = -0.9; 3.03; 2.93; 3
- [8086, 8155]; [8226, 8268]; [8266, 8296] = -1.8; 3.05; 2.87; 2.91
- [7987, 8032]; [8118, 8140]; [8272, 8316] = -1.1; 3.04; 2.95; 3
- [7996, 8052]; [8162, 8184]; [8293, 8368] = -0.4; 3.09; 2.93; 3.01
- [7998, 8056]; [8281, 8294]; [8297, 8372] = 1.0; 3.11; 2.93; 2.96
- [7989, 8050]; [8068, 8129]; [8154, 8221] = 1.0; 3.09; 2.98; 3.04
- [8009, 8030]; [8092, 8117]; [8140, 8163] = 1.3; 3.19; 3.15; 3.16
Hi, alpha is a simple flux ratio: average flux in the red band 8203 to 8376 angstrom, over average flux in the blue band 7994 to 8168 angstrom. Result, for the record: 0.96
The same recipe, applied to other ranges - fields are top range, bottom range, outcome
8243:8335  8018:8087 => 0.97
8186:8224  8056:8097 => 0.99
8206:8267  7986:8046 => 0.99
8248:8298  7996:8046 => 0.94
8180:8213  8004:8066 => 0.92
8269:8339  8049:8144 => 0.97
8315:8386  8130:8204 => 0.94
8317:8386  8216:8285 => 0.95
